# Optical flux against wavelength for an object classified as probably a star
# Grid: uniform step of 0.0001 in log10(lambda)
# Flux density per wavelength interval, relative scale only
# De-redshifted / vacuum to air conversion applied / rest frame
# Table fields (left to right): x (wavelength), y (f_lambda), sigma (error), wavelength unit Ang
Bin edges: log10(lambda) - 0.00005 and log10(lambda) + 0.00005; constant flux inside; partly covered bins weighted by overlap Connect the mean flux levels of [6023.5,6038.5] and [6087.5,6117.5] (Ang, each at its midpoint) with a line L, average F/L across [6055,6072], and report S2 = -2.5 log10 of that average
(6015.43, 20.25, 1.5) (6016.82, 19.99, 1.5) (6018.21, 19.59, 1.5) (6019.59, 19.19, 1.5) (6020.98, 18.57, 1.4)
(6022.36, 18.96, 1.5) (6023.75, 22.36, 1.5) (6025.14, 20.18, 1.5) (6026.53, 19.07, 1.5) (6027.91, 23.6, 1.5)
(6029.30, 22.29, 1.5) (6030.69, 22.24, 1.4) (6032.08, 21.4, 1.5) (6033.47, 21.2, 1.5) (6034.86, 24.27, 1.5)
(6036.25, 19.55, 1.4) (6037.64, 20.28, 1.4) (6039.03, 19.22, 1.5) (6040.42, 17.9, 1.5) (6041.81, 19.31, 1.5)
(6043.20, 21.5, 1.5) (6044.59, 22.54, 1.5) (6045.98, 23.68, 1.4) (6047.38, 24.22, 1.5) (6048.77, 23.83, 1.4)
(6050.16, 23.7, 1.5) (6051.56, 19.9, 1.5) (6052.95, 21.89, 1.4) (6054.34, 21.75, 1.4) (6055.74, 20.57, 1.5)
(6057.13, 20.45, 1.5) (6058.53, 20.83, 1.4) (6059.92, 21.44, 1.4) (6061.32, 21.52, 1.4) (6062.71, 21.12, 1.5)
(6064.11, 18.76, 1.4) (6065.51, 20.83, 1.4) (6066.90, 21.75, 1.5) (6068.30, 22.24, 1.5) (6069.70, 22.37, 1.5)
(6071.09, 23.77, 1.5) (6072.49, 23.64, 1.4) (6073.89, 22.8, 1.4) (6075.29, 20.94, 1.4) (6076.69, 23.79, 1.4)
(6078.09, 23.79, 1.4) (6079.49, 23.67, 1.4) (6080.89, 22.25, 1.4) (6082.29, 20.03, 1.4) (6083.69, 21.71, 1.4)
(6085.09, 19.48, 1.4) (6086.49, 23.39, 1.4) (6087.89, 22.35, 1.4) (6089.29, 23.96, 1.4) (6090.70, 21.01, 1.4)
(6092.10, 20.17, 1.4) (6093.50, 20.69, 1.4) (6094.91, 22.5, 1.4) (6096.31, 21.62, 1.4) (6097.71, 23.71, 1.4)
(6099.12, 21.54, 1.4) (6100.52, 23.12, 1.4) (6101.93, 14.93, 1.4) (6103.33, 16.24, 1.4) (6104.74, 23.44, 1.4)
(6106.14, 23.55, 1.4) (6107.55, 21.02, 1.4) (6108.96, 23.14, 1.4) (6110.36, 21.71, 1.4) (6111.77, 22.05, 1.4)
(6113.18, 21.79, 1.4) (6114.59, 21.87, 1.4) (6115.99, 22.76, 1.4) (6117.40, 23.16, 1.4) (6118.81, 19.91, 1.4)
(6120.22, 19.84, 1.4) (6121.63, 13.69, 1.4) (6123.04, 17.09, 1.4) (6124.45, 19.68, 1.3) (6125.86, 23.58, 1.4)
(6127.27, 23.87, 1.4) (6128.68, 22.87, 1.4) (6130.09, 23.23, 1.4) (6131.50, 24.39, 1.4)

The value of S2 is 0.01 mag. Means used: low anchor 21.4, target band 21.3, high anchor 21.6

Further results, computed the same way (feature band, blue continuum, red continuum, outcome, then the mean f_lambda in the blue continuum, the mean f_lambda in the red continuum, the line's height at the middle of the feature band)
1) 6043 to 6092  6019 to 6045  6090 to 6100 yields -0.04 mag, 20.7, 21.6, 21.2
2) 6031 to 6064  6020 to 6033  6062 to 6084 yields 0.00 mag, 20.9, 22.1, 21.5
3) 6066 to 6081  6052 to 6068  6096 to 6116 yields -0.08 mag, 21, 21.5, 21.1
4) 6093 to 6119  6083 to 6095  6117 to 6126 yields -0.06 mag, 21.6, 19.2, 20.4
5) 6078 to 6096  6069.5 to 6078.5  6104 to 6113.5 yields 0.05 mag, 23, 22.4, 22.8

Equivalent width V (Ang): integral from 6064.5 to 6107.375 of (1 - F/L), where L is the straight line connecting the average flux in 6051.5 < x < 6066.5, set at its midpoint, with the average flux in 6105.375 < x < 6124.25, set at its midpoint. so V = -1.9 Ang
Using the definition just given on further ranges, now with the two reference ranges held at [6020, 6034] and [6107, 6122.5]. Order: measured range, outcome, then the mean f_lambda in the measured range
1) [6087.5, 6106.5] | -0.31 Ang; 21.3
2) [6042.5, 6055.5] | -0.96 Ang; 22.5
